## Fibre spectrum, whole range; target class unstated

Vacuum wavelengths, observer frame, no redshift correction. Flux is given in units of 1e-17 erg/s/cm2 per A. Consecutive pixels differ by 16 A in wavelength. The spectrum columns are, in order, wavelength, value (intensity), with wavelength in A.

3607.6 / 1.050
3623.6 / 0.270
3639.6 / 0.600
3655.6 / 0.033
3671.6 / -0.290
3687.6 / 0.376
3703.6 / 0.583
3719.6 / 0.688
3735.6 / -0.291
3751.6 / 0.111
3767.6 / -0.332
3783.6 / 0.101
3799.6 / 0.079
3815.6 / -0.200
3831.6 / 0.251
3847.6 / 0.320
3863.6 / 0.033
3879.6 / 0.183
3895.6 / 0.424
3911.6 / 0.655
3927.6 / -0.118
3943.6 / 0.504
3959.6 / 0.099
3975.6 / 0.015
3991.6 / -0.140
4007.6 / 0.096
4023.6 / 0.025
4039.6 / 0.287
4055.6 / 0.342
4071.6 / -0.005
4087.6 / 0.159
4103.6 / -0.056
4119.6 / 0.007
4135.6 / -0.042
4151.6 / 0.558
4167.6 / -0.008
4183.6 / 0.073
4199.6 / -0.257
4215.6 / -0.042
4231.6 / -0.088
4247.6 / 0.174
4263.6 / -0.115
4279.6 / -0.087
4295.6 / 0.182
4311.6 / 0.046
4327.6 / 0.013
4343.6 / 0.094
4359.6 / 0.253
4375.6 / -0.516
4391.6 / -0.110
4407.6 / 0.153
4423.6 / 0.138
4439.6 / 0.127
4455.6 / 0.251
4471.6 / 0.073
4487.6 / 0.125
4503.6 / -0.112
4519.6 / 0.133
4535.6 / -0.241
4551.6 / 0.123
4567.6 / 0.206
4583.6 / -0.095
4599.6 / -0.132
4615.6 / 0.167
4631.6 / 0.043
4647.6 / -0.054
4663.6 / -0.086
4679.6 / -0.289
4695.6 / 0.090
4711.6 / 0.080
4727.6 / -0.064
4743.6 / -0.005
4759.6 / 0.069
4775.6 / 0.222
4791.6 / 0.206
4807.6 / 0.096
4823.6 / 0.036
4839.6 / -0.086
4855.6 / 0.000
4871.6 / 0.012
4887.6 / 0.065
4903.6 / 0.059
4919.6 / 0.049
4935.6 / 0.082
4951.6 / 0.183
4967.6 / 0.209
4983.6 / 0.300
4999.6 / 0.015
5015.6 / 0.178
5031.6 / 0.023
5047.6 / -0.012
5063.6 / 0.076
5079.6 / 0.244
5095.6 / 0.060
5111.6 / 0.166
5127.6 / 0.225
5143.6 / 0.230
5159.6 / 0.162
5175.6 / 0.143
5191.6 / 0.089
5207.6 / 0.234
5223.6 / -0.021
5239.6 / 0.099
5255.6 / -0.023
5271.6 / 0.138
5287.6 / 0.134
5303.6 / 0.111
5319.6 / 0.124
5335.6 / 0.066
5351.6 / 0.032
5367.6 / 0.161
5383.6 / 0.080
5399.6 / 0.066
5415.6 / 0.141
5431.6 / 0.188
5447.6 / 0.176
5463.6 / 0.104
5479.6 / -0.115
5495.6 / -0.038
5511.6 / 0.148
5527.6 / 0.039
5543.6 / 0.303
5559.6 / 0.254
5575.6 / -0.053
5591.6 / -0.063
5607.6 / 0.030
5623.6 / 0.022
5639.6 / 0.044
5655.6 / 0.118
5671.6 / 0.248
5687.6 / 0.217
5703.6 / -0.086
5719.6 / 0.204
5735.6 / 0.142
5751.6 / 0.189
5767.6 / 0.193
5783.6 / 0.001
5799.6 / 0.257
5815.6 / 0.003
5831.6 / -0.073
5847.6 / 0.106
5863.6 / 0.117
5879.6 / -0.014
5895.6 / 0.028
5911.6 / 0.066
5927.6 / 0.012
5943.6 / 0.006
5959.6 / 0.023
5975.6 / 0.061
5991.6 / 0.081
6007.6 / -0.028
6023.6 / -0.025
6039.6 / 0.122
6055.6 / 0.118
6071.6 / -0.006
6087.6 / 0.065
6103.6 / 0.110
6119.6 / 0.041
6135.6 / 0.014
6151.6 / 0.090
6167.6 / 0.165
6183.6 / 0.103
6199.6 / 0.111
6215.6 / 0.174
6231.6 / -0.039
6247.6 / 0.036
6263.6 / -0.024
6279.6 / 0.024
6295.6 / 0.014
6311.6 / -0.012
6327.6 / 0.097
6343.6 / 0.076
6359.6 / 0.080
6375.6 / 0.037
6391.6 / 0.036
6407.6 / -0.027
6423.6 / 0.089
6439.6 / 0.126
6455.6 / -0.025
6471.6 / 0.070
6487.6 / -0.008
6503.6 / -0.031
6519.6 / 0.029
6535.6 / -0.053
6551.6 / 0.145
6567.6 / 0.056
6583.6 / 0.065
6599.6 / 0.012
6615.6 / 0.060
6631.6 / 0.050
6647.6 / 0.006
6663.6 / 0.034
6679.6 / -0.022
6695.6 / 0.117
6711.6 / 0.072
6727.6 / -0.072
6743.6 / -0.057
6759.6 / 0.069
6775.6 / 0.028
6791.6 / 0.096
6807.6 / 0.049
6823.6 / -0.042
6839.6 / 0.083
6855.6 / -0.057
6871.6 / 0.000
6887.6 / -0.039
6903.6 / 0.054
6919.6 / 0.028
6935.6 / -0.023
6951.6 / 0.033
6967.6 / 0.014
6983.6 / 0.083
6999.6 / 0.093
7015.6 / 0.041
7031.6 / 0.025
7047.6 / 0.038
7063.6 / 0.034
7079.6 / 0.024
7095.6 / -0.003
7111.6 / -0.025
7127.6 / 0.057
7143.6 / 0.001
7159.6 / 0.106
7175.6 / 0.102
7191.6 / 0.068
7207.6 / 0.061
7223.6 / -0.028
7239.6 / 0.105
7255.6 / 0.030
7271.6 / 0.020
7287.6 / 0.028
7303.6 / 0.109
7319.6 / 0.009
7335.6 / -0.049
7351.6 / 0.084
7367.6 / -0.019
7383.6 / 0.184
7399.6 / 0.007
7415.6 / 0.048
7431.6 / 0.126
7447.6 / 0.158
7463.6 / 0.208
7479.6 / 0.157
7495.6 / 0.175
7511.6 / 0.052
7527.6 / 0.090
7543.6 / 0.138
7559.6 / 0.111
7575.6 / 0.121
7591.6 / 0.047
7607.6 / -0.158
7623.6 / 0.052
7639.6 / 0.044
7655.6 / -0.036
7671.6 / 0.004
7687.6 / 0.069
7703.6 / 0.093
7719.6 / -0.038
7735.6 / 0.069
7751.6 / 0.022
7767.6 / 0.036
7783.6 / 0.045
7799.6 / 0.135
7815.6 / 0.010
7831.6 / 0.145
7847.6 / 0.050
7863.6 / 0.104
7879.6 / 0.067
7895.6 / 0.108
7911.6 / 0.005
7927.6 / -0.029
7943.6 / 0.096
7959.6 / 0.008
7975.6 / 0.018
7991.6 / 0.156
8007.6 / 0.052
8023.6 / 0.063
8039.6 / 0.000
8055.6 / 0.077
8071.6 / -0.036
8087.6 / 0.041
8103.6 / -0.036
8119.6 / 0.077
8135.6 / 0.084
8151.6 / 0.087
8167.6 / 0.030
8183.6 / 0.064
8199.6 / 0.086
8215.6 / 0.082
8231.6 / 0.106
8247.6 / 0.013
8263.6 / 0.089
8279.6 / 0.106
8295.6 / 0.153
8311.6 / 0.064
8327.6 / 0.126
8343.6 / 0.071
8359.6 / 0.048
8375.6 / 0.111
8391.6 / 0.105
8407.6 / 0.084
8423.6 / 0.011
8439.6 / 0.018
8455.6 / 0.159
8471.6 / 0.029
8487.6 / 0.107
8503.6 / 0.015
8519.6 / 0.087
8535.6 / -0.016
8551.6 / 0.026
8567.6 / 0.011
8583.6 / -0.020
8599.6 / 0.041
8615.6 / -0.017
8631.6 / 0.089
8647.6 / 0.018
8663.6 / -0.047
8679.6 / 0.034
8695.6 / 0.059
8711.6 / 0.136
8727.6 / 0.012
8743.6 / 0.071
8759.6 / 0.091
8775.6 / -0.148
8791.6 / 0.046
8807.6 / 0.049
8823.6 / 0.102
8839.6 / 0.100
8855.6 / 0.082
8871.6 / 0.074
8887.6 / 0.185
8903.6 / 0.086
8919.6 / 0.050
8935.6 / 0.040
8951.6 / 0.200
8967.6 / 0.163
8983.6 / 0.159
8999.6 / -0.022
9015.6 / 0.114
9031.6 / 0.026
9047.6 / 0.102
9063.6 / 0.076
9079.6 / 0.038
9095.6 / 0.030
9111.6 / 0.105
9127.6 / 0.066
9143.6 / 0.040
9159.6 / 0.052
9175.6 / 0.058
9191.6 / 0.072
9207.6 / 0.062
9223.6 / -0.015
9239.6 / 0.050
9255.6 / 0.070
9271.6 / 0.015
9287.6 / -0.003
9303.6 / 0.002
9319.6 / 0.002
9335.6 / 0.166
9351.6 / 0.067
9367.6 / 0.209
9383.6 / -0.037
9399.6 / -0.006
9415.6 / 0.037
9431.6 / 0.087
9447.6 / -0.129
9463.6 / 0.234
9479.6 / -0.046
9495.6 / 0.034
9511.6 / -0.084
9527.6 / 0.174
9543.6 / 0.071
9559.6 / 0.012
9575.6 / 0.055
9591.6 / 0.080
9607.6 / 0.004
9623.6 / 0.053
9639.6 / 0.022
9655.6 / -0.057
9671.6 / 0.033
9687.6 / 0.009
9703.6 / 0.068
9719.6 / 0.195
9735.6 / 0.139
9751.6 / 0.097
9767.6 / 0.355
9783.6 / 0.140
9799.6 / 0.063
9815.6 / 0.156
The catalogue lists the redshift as 0.489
